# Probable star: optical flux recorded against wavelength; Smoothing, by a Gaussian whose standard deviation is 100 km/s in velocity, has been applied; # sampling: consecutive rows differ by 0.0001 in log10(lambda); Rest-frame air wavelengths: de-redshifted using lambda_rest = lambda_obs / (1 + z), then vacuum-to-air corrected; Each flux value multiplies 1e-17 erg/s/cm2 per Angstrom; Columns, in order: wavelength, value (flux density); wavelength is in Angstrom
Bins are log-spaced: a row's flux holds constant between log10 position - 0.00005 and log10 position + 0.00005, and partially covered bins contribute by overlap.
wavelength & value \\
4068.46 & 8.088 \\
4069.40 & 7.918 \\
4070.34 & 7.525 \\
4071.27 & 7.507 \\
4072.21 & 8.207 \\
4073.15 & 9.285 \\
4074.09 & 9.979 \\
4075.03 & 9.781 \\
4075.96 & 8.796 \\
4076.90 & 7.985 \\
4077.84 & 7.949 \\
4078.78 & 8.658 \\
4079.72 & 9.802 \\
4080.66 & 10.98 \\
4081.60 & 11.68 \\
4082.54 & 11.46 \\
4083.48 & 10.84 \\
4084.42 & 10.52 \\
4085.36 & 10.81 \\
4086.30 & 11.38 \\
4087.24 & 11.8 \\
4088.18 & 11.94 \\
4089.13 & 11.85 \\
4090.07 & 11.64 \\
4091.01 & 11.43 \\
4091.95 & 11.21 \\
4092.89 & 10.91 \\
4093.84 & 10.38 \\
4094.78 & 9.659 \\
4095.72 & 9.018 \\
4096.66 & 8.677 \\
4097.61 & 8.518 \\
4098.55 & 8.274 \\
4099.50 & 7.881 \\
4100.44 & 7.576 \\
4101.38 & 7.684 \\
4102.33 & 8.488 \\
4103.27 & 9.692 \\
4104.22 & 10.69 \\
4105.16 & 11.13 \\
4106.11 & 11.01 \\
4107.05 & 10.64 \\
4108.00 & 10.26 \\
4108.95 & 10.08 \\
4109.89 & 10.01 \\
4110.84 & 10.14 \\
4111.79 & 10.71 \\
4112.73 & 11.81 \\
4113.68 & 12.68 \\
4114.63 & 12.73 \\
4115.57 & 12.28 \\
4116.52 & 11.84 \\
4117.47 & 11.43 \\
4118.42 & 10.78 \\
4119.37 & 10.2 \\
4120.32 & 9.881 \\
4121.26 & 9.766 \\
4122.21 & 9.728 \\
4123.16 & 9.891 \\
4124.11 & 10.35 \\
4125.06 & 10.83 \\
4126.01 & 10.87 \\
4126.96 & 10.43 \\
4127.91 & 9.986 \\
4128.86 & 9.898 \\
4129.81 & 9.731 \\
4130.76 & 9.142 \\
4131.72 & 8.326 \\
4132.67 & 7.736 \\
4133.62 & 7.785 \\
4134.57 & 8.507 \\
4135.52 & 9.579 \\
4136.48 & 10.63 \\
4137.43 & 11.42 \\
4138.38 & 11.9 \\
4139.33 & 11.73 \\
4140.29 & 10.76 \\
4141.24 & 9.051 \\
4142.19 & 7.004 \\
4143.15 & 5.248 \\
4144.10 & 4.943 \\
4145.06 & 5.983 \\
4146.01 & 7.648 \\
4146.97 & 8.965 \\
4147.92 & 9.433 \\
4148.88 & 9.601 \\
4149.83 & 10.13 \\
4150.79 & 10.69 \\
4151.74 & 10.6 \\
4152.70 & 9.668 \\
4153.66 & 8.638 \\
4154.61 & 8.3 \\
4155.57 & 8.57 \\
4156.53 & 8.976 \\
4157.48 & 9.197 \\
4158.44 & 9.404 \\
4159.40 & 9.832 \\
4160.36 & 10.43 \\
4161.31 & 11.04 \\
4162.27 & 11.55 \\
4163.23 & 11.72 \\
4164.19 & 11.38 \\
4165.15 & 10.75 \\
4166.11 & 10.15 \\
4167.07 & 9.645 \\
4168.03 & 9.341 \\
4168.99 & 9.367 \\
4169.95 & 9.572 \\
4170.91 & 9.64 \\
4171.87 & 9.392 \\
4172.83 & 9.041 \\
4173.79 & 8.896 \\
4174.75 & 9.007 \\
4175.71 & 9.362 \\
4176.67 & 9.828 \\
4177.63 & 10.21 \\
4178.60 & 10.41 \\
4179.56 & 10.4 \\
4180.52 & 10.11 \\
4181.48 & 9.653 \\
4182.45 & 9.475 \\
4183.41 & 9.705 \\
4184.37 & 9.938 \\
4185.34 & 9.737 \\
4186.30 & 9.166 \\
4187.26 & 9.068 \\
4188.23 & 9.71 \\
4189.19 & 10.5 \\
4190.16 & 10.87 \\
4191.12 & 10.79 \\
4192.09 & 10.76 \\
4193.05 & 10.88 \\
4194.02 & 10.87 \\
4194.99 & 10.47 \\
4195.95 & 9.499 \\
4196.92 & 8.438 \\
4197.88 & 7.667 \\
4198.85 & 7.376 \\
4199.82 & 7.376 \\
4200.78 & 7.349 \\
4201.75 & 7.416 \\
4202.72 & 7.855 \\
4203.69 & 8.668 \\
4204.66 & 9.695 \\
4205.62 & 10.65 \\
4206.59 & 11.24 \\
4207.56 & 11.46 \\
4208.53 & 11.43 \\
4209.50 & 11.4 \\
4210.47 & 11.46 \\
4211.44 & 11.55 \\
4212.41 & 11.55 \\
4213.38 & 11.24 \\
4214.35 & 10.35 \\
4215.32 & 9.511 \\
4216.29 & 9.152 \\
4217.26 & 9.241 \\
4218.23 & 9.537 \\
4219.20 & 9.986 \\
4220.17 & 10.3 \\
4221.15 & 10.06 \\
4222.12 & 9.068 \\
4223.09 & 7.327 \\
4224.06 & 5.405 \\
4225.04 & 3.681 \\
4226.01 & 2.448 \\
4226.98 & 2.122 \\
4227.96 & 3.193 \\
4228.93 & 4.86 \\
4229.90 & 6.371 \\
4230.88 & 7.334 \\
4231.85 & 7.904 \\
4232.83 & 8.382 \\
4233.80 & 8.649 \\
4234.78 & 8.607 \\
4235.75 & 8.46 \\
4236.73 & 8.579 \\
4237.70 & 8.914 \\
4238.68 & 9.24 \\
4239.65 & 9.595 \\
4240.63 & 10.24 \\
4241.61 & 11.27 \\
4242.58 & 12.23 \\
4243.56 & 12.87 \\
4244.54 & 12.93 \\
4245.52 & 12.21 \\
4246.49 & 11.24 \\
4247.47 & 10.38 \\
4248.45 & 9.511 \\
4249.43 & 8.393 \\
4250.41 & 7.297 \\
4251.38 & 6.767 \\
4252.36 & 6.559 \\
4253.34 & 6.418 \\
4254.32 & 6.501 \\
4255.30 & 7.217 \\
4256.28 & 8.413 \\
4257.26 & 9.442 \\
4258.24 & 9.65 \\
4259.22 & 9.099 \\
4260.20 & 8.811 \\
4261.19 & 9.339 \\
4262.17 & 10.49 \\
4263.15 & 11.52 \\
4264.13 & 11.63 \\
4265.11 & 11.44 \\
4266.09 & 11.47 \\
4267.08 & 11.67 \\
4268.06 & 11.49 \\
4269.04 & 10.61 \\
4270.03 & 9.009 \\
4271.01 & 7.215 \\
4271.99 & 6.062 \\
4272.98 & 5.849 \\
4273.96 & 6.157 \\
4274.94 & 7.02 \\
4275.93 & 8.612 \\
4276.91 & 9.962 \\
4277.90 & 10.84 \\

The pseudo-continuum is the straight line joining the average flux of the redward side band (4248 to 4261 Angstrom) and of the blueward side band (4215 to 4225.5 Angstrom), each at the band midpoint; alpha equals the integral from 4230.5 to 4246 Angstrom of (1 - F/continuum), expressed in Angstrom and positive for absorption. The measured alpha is -3.1 Angstrom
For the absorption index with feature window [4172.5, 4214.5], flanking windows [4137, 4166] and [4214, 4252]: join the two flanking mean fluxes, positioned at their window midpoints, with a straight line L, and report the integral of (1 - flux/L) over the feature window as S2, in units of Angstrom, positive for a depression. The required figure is -3.9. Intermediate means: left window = 9.49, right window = 8.54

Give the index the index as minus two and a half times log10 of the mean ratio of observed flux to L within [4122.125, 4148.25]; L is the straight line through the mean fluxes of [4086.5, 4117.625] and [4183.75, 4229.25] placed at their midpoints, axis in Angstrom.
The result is 0.09 mag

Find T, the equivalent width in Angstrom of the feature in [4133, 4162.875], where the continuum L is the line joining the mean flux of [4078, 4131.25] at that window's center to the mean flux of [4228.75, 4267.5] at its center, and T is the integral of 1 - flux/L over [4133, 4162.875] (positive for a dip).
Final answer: 2.3 Angstrom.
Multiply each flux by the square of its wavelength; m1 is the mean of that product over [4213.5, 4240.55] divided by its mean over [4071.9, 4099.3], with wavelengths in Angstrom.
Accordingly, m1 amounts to 0.83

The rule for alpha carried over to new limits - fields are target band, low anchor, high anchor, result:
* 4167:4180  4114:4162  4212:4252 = -0.41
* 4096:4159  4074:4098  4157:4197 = 3.29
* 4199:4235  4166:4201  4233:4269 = 4.33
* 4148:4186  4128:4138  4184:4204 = -2.19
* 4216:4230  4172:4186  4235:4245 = 4.60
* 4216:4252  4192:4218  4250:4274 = 3.18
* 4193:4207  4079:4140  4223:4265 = 0.15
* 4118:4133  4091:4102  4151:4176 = -0.70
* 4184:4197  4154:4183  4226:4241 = -1.65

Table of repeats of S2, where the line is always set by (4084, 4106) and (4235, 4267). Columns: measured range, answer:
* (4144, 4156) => 1.3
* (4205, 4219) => -1.3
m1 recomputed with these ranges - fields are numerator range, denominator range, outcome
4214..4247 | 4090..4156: 0.93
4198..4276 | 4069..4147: 0.97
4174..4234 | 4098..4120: 0.91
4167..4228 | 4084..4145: 0.96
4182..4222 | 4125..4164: 1.07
